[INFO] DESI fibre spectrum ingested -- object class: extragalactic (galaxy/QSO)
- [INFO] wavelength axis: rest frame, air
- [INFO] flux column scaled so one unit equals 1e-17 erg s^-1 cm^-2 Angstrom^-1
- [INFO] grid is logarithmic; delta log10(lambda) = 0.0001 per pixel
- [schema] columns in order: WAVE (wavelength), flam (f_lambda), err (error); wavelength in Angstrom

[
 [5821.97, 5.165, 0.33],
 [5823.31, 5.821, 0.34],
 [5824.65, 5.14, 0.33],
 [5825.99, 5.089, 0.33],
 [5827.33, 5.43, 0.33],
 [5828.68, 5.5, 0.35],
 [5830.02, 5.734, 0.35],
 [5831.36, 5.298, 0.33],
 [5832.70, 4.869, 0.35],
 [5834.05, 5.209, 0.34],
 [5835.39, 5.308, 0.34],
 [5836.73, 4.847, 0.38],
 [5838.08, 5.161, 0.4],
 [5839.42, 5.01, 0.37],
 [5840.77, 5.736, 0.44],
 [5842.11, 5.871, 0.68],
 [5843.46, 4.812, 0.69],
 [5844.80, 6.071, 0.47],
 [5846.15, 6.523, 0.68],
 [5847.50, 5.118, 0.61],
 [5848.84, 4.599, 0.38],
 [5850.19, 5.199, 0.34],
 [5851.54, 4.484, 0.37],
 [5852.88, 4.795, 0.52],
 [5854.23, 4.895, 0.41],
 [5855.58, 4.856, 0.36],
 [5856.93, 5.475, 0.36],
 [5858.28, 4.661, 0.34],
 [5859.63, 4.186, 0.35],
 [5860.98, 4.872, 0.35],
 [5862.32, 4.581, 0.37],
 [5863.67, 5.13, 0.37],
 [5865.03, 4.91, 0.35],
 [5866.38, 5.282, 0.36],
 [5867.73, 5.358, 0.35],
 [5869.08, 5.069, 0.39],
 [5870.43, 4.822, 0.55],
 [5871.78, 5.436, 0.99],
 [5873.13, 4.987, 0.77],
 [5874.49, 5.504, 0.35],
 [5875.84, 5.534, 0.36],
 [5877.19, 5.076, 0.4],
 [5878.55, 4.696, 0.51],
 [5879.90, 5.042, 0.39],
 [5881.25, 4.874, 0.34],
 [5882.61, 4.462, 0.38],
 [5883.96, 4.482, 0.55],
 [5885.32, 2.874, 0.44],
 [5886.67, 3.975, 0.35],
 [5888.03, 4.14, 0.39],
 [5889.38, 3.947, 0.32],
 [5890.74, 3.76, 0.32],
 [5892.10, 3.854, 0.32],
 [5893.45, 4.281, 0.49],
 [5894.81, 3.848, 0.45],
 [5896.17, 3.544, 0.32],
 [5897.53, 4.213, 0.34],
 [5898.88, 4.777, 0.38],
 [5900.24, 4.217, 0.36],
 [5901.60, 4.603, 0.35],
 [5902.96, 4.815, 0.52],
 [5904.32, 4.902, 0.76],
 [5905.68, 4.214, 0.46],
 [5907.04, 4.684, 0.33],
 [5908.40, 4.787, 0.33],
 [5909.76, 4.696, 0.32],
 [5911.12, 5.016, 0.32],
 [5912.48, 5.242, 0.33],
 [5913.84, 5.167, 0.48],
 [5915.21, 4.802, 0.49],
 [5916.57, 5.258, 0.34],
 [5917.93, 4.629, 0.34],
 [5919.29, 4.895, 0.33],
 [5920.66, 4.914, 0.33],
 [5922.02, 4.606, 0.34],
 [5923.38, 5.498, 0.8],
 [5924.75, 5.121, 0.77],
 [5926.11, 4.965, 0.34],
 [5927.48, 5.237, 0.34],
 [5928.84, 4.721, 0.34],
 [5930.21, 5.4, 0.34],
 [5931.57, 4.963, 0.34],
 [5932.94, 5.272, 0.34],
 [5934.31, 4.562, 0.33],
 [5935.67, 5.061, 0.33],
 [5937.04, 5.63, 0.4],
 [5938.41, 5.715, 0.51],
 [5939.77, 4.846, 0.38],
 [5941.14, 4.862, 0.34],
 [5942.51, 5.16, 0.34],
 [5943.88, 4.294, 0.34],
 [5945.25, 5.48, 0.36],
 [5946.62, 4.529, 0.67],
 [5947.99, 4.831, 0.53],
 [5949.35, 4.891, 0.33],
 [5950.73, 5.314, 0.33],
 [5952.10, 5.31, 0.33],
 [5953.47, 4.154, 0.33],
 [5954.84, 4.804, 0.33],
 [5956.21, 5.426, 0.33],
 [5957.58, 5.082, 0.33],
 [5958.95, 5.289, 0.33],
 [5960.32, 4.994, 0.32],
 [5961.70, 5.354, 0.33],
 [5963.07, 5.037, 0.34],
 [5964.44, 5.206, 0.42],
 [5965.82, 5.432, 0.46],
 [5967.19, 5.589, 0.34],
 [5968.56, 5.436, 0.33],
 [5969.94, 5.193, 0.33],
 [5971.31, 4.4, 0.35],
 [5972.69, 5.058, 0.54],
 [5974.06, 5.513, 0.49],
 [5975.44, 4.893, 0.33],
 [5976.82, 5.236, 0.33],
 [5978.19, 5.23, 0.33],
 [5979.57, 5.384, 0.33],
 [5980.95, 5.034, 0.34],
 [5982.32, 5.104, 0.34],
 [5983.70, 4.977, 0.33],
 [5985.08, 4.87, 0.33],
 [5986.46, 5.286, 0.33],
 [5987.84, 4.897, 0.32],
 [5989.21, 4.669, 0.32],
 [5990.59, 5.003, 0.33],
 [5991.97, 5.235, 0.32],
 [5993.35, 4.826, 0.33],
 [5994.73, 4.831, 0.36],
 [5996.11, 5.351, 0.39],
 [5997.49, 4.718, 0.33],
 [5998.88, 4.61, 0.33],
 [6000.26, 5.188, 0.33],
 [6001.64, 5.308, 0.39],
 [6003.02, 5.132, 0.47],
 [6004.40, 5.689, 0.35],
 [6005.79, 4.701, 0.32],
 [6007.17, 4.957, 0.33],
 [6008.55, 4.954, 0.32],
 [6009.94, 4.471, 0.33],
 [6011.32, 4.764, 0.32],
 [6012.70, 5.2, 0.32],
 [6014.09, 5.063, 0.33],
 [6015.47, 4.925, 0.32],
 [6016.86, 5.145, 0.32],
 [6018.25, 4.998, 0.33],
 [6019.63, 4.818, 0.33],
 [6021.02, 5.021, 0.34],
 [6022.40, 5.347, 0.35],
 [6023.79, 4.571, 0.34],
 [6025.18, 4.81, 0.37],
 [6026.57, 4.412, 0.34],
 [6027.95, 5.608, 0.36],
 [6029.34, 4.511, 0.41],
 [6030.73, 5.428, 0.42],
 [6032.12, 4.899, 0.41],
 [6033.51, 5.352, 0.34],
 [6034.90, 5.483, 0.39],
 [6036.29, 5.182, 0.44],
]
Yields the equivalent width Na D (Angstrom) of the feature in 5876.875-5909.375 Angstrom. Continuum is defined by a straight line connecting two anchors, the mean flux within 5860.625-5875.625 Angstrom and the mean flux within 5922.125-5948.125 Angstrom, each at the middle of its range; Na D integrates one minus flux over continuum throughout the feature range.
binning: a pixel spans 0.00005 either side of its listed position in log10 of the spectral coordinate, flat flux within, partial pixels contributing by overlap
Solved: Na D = 4.8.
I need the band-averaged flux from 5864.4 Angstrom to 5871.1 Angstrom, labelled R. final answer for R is 5.09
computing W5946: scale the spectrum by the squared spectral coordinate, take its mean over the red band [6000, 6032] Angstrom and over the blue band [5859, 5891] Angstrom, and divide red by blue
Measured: 1.11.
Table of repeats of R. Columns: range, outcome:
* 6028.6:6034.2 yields 5.05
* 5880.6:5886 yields 4.17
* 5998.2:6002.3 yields 5.04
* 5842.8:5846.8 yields 5.8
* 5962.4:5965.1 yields 5.13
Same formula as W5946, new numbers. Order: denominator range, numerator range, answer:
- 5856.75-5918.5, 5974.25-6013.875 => 1.12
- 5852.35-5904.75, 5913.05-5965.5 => 1.11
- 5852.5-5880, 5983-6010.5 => 1.04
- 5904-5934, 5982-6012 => 1.03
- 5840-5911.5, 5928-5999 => 1.10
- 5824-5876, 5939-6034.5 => 1.02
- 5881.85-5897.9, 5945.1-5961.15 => 1.29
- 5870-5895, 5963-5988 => 1.18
